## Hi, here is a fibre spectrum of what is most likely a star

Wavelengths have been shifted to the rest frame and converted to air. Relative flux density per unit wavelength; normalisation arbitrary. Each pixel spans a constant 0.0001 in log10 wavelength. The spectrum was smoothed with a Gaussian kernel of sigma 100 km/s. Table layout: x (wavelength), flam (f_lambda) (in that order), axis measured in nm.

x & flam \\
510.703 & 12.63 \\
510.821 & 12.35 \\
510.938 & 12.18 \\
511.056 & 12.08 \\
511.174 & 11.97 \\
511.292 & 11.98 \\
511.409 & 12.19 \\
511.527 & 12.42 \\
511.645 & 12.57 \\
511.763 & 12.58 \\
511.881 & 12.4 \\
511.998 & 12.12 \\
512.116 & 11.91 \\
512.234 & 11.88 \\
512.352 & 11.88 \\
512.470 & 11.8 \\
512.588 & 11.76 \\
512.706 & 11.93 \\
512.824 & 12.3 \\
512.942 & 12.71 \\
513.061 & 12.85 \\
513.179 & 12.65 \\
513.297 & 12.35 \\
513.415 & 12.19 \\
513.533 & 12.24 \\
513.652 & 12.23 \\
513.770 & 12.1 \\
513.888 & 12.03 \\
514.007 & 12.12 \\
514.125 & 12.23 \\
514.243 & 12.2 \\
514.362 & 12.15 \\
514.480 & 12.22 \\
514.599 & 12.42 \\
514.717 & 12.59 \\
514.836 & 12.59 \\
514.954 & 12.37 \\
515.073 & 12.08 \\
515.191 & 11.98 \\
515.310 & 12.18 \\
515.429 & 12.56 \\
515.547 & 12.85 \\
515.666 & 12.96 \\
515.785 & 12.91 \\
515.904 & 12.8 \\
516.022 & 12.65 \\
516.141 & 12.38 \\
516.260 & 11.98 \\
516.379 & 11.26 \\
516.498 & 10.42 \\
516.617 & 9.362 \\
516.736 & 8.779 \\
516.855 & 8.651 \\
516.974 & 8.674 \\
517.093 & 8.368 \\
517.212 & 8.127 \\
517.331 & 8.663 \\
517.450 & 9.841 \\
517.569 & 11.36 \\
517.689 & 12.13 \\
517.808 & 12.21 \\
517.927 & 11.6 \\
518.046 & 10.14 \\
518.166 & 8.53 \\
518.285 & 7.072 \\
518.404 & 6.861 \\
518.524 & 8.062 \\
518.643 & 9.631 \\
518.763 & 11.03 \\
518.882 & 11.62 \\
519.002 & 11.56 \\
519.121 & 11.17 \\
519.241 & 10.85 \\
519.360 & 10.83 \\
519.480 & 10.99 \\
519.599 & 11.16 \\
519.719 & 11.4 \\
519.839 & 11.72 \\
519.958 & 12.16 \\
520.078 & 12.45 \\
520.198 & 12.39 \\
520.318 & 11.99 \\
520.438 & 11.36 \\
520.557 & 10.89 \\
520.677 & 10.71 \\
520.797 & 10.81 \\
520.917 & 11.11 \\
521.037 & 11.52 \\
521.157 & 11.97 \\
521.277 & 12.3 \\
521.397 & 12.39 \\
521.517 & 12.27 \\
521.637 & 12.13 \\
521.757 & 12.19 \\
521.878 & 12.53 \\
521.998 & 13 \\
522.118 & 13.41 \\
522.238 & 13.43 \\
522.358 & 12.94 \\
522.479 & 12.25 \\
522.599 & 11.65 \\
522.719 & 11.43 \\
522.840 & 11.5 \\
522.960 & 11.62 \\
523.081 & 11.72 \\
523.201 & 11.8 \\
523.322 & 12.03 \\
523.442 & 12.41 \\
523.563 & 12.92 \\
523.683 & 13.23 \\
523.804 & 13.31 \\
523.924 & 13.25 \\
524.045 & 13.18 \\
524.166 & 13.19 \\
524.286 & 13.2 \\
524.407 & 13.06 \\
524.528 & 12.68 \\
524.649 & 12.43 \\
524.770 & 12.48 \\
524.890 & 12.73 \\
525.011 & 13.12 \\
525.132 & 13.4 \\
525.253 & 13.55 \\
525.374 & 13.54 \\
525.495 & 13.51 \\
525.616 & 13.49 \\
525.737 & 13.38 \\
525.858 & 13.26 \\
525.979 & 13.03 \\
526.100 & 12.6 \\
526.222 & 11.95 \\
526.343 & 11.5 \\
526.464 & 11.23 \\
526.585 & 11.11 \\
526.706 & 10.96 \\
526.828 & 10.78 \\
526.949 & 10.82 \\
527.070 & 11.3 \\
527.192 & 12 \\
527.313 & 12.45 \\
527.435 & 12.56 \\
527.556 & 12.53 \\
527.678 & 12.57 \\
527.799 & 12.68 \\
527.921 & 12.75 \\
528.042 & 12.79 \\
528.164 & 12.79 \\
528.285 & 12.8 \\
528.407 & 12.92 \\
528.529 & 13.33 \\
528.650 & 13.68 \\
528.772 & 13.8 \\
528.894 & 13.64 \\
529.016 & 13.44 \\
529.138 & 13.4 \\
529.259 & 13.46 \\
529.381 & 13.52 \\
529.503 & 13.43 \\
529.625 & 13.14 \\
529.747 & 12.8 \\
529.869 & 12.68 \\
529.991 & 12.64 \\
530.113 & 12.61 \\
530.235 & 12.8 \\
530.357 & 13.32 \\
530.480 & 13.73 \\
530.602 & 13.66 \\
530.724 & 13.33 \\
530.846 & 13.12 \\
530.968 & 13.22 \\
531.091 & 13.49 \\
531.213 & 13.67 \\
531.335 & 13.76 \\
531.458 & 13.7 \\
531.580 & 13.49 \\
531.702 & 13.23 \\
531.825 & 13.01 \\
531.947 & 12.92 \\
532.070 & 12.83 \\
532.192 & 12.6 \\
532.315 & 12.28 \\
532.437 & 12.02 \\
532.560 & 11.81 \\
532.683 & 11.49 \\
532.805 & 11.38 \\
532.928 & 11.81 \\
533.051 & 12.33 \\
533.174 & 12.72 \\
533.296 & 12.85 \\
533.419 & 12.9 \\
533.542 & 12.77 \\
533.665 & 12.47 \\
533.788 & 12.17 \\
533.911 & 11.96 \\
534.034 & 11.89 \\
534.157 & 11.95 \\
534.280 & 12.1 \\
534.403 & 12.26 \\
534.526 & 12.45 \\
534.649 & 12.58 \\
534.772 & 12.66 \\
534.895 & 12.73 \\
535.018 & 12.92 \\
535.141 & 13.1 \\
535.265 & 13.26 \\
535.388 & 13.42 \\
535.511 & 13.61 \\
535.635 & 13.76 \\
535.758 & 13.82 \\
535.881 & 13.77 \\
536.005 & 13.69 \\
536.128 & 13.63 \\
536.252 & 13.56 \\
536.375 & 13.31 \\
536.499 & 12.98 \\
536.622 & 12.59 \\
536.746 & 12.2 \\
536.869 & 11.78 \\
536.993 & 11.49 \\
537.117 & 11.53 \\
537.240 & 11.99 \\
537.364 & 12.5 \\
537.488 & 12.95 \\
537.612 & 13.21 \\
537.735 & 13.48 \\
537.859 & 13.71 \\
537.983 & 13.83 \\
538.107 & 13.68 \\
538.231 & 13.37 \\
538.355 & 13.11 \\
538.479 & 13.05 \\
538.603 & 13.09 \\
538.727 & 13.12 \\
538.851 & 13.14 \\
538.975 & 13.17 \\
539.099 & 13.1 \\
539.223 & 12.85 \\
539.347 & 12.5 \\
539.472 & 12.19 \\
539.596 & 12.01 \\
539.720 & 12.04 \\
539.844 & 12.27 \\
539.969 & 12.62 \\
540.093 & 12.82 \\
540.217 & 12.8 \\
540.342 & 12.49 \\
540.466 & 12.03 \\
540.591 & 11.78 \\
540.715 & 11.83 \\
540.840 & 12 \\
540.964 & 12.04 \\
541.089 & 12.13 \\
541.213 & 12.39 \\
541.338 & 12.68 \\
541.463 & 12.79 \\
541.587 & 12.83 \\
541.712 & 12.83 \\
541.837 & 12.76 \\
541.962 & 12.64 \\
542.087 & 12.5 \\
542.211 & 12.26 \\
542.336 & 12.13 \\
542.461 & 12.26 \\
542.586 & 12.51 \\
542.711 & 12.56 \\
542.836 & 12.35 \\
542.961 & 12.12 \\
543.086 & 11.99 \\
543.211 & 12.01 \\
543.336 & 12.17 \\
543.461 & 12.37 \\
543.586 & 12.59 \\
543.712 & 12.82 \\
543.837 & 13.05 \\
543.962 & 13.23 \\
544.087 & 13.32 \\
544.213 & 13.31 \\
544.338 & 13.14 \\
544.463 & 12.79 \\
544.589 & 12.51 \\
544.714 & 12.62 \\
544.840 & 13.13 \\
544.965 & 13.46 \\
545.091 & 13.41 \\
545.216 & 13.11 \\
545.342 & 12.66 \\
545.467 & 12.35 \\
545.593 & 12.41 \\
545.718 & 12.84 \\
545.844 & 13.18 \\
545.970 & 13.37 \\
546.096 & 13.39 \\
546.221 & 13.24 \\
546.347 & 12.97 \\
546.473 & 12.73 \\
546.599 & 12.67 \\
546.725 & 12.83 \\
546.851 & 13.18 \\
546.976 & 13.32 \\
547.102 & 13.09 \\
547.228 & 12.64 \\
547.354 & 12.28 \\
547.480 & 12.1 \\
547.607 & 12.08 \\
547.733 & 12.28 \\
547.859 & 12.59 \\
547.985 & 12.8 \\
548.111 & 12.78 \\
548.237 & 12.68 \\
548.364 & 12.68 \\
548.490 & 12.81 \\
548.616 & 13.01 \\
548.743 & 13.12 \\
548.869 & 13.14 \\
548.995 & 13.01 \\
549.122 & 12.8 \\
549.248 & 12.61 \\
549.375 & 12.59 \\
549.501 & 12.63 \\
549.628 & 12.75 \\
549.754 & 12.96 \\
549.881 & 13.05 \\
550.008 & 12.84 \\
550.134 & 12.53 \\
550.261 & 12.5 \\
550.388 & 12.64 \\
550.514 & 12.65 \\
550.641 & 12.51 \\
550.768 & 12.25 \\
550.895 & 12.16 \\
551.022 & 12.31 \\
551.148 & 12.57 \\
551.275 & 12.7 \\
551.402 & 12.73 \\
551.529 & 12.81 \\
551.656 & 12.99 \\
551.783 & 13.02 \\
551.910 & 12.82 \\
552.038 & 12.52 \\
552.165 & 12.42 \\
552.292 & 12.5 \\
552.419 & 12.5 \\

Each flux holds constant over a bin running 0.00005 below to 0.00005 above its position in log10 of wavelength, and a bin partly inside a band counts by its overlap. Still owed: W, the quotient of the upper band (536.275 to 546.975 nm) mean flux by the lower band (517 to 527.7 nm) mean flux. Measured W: 1.1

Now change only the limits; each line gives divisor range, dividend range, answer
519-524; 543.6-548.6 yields 1.07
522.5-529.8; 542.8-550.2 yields 1.01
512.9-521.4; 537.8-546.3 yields 1.13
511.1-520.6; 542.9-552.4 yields 1.12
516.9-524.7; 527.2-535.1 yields 1.12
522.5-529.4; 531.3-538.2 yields 1.01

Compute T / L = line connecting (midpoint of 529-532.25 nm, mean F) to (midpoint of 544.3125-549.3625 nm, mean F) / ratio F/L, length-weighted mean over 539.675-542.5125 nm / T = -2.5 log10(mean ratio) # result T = 0.05 mag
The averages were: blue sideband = 13.2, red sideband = 12.8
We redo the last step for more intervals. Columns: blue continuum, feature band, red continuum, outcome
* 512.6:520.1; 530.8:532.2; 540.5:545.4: -0.11 mag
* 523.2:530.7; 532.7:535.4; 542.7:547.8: 0.03 mag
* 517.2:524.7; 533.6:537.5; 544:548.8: -0.04 mag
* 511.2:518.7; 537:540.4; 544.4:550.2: -0.03 mag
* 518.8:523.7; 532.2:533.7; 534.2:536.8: 0.05 mag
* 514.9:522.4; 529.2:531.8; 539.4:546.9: -0.12 mag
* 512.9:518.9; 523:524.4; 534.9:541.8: -0.09 mag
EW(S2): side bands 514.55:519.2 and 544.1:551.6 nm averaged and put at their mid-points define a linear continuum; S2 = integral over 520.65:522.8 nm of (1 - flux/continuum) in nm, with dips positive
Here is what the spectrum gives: -0.19 nm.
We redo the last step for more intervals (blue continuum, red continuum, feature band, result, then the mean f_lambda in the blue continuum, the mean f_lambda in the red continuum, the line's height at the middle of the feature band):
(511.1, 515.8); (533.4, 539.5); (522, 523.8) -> 0.02 nm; 12.3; 12.9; 12.5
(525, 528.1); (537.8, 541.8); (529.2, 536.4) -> -0.21 nm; 12.4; 12.7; 12.5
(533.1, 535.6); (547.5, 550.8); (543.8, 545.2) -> -0.04 nm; 12.6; 12.7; 12.7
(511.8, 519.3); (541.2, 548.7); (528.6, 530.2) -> -0.17 nm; 11.3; 12.7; 12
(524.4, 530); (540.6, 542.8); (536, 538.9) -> -0.10 nm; 12.7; 12.4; 12.5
